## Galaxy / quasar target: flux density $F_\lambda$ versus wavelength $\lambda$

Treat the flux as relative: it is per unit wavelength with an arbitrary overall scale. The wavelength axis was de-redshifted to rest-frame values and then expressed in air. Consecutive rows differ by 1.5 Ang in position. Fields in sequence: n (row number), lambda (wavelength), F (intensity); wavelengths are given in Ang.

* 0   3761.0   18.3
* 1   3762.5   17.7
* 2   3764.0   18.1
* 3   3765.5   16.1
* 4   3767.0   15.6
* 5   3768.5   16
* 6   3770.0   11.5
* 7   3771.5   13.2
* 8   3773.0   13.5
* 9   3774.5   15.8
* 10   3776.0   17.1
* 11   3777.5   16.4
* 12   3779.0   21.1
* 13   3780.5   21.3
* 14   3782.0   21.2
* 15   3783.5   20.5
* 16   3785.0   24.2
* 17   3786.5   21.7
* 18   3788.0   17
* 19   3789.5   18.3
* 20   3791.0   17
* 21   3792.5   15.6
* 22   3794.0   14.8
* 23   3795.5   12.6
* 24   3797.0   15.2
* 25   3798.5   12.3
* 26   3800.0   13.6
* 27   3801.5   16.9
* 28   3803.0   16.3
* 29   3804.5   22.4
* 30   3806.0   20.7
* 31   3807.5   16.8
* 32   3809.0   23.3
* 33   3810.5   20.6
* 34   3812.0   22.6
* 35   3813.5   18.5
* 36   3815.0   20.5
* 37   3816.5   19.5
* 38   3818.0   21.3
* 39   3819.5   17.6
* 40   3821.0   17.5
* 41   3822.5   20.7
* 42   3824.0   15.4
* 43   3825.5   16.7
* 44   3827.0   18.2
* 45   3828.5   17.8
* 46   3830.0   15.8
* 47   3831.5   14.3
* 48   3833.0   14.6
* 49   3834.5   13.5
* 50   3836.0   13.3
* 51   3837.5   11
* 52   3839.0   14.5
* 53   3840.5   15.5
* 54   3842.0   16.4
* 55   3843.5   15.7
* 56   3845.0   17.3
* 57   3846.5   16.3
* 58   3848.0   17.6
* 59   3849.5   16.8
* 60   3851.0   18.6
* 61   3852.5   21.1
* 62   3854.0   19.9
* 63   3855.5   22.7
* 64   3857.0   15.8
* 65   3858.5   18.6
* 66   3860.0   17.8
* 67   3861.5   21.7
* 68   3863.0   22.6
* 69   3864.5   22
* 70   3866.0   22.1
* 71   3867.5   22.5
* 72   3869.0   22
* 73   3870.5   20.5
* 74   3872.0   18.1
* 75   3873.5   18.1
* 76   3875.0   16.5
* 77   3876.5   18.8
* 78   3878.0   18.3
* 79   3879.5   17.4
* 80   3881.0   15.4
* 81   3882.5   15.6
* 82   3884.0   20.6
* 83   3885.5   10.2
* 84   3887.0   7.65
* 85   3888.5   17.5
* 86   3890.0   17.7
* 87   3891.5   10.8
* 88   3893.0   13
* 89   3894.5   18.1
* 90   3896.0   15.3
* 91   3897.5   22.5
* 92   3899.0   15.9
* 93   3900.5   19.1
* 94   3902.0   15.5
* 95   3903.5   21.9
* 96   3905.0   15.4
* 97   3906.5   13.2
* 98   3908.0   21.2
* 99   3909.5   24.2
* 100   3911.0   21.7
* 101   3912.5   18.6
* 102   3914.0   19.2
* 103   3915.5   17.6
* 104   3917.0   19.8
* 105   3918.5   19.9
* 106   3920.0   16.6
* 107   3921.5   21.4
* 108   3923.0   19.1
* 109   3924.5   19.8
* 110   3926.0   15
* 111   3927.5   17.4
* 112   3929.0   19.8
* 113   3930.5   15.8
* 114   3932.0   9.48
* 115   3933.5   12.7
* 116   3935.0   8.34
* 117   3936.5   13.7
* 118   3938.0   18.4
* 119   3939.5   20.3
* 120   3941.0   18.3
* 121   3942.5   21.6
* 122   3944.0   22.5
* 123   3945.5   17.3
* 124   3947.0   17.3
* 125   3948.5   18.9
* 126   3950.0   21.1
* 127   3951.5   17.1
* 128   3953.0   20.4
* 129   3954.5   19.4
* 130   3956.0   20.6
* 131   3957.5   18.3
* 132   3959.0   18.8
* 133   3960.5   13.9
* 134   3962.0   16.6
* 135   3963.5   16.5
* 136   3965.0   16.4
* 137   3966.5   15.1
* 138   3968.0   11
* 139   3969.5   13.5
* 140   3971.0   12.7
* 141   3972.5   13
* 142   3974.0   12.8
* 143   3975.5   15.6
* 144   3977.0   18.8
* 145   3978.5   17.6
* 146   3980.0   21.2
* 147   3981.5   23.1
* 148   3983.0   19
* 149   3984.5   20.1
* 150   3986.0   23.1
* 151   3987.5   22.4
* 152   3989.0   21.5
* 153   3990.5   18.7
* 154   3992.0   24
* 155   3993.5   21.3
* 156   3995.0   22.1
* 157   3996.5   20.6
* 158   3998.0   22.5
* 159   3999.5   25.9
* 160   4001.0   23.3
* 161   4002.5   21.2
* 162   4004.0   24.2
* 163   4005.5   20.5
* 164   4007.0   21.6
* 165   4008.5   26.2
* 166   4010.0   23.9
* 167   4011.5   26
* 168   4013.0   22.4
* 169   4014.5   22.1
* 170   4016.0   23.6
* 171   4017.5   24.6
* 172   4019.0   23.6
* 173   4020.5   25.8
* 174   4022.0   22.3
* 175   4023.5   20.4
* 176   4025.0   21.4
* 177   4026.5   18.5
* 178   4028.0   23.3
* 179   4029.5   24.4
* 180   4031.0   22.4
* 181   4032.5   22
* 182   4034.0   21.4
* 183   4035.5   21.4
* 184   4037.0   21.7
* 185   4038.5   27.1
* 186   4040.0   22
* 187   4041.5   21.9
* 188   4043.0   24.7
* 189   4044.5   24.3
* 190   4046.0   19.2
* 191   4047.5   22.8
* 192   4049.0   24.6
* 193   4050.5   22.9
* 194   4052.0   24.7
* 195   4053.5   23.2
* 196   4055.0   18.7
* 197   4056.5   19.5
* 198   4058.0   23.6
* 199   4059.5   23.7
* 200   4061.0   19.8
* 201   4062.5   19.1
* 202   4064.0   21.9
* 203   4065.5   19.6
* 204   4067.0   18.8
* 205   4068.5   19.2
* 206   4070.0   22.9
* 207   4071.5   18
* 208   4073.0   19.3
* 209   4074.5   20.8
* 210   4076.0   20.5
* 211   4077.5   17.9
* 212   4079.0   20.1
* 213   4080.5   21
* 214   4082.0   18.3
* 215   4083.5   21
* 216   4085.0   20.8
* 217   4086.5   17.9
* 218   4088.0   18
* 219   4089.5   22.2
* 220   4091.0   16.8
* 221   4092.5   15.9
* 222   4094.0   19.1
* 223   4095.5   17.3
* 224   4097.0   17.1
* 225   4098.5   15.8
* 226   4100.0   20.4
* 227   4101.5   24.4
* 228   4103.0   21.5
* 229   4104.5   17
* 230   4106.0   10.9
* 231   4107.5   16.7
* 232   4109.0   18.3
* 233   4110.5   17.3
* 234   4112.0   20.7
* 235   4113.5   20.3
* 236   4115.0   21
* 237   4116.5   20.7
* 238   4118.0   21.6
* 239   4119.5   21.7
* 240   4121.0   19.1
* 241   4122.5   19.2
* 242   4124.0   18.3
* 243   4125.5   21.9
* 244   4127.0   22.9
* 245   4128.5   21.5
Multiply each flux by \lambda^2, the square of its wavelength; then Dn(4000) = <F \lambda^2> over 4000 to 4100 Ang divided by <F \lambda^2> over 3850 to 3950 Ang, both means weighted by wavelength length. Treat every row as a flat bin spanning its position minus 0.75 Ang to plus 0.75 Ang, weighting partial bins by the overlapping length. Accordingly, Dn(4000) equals 1.28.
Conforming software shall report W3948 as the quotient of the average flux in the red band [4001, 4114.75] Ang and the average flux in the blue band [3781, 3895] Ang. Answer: 1.2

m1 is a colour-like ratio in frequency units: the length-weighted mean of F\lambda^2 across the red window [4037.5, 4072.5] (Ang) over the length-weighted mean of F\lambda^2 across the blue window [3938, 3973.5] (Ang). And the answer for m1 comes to 1.3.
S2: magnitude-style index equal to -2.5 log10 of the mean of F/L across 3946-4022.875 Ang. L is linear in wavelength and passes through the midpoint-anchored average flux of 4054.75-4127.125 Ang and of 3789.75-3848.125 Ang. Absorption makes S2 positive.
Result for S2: -0.08 mag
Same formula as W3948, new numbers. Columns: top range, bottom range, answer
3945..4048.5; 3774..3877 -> 1.13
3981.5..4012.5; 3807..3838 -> 1.27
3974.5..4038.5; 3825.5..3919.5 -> 1.25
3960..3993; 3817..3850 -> 1.08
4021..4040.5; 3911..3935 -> 1.28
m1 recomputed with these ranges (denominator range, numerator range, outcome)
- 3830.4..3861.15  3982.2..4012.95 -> 1.46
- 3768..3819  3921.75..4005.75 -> 1.12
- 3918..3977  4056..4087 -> 1.28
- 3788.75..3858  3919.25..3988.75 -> 1.08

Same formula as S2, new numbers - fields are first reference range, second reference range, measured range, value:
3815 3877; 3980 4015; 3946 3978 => 0.27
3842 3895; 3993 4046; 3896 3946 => 0.09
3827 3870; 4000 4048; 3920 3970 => 0.20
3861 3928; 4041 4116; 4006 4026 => -0.20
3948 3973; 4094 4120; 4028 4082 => -0.19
